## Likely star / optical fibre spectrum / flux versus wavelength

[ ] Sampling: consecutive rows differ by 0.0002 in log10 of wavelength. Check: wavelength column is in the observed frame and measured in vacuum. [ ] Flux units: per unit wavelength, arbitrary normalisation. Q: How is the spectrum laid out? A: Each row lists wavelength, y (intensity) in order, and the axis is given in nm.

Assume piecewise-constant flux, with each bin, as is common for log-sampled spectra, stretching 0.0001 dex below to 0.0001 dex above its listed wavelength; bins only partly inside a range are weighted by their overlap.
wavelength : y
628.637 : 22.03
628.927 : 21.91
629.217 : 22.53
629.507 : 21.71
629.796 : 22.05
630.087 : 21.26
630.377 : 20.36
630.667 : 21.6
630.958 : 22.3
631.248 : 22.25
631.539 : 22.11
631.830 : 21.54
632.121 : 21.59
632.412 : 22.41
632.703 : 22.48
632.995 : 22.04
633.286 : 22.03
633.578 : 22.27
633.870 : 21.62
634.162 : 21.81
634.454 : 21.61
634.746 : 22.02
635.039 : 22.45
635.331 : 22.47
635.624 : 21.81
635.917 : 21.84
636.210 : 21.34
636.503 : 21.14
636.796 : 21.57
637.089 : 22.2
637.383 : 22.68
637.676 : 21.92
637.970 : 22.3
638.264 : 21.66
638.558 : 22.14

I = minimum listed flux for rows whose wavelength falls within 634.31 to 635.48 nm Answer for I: 21.61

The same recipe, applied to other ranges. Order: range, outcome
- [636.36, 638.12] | 21.14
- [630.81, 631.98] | 21.54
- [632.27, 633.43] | 22.03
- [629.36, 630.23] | 21.26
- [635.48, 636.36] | 21.34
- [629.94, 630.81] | 20.36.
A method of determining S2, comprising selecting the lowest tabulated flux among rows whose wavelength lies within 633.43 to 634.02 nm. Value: 21.62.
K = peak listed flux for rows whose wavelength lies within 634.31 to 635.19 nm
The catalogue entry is 22.45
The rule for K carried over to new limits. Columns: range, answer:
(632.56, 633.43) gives 22.48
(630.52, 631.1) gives 22.3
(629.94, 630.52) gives 21.26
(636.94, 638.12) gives 22.68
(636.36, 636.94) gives 21.57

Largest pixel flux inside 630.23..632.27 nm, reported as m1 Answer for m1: 22.3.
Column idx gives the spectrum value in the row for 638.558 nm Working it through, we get 22.14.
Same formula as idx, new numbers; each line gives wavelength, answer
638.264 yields 21.66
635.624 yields 21.81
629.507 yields 21.71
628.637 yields 22.03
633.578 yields 22.27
